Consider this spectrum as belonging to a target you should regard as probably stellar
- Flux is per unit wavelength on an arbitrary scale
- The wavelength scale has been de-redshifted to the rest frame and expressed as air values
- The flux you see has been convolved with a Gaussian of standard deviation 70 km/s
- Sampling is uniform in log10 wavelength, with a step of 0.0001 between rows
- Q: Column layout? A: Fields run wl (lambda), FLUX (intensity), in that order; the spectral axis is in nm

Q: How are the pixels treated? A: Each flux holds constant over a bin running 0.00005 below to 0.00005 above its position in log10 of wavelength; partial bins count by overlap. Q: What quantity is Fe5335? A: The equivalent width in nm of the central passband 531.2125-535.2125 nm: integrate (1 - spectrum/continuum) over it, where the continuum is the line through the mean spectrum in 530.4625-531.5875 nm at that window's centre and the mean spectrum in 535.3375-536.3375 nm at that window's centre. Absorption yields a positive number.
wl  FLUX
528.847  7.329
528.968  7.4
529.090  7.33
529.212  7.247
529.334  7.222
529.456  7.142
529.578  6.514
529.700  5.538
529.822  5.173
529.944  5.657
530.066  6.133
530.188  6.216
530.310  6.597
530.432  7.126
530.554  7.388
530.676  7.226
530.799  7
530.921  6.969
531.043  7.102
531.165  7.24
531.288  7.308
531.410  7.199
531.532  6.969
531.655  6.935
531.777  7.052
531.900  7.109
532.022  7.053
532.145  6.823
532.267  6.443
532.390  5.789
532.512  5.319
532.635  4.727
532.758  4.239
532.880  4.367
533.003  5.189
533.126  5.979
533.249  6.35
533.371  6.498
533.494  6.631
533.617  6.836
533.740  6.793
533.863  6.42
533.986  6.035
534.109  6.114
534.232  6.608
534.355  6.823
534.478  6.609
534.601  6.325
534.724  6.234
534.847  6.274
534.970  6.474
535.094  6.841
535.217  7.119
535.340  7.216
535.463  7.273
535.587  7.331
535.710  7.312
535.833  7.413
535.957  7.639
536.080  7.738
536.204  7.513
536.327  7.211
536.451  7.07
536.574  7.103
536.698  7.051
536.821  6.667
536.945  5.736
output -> 0.52 nm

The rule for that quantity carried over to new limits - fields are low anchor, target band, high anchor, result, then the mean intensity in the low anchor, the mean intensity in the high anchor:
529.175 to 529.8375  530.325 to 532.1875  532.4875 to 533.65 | -0.31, 6.53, 5.59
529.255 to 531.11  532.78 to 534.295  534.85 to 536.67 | 0.19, 6.61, 7.2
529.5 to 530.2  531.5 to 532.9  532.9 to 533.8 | 0.00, 5.88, 6.23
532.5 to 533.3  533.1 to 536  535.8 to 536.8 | -0.26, 5.14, 7.31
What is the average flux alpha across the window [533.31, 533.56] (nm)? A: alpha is 6.57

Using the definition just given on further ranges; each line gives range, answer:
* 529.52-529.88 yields 5.74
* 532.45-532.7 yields 5.01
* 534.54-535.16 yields 6.43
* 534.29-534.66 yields 6.59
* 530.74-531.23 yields 7.08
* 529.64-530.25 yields 5.75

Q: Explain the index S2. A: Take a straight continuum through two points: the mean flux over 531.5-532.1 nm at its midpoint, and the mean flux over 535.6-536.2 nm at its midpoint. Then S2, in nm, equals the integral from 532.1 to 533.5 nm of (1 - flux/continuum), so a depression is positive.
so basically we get 0.292 nm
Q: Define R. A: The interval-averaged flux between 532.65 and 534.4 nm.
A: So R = 6.02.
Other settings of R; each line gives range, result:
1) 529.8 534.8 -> 6.41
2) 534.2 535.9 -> 6.85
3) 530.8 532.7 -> 6.68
